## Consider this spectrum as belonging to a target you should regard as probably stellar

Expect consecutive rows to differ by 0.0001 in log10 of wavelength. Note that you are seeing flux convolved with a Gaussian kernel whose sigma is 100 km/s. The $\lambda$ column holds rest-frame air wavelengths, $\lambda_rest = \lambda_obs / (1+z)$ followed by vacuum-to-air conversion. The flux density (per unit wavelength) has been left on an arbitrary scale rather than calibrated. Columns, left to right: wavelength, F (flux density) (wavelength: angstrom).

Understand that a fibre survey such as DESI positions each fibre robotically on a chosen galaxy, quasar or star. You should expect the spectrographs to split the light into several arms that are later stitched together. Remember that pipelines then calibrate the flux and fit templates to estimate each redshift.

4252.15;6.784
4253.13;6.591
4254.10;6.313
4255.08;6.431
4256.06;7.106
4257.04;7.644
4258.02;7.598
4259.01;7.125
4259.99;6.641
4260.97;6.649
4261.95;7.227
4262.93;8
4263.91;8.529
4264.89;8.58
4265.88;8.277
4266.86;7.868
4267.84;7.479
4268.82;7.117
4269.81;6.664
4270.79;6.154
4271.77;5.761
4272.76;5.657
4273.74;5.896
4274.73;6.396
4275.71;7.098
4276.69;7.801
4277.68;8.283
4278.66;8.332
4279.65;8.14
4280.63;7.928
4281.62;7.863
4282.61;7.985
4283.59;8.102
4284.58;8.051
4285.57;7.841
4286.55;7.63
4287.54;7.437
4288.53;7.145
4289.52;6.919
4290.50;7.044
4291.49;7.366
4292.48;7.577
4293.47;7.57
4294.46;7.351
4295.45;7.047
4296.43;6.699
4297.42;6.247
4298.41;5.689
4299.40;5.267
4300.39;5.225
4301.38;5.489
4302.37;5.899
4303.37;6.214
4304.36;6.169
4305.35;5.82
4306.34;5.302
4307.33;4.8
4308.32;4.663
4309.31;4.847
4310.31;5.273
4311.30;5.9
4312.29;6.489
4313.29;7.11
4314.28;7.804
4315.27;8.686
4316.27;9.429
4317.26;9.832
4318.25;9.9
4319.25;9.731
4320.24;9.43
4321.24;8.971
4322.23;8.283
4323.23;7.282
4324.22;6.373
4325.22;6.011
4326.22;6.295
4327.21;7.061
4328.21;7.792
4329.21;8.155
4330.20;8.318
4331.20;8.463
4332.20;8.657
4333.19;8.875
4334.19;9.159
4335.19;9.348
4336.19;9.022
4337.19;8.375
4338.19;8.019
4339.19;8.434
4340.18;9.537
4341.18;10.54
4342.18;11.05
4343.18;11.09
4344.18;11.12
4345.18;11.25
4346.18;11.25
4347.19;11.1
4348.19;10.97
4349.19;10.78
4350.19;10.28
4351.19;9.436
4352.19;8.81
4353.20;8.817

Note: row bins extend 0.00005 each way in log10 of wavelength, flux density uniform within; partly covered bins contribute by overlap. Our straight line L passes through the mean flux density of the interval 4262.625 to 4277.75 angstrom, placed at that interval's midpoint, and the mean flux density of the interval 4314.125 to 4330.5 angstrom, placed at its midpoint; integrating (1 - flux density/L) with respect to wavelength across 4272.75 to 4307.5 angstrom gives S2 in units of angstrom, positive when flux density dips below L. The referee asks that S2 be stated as 3.0 angstrom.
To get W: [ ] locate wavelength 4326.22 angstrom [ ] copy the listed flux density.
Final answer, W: 6.295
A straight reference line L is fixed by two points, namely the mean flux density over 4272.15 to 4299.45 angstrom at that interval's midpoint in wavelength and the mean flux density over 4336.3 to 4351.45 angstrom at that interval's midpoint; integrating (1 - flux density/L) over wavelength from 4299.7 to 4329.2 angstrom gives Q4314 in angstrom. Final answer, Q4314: 6.0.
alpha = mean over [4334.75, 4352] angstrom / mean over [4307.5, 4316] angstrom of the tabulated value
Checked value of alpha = 1.58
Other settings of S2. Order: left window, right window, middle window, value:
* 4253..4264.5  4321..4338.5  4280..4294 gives -0.2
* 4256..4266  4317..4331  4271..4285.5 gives 0.6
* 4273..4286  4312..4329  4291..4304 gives 2.3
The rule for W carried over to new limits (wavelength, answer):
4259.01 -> 7.125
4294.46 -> 7.351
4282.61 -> 7.985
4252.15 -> 6.784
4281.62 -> 7.863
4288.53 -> 7.145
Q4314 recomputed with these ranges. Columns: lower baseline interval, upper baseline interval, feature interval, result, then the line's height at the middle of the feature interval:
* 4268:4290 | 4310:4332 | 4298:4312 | 4.0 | 7.65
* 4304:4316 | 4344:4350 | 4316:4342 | 0.0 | 8.65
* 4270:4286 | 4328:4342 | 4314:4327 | 0.2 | 8.45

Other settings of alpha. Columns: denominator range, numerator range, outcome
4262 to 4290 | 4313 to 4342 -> 1.14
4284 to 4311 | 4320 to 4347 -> 1.38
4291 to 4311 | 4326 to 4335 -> 1.36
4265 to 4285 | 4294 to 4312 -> 0.78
